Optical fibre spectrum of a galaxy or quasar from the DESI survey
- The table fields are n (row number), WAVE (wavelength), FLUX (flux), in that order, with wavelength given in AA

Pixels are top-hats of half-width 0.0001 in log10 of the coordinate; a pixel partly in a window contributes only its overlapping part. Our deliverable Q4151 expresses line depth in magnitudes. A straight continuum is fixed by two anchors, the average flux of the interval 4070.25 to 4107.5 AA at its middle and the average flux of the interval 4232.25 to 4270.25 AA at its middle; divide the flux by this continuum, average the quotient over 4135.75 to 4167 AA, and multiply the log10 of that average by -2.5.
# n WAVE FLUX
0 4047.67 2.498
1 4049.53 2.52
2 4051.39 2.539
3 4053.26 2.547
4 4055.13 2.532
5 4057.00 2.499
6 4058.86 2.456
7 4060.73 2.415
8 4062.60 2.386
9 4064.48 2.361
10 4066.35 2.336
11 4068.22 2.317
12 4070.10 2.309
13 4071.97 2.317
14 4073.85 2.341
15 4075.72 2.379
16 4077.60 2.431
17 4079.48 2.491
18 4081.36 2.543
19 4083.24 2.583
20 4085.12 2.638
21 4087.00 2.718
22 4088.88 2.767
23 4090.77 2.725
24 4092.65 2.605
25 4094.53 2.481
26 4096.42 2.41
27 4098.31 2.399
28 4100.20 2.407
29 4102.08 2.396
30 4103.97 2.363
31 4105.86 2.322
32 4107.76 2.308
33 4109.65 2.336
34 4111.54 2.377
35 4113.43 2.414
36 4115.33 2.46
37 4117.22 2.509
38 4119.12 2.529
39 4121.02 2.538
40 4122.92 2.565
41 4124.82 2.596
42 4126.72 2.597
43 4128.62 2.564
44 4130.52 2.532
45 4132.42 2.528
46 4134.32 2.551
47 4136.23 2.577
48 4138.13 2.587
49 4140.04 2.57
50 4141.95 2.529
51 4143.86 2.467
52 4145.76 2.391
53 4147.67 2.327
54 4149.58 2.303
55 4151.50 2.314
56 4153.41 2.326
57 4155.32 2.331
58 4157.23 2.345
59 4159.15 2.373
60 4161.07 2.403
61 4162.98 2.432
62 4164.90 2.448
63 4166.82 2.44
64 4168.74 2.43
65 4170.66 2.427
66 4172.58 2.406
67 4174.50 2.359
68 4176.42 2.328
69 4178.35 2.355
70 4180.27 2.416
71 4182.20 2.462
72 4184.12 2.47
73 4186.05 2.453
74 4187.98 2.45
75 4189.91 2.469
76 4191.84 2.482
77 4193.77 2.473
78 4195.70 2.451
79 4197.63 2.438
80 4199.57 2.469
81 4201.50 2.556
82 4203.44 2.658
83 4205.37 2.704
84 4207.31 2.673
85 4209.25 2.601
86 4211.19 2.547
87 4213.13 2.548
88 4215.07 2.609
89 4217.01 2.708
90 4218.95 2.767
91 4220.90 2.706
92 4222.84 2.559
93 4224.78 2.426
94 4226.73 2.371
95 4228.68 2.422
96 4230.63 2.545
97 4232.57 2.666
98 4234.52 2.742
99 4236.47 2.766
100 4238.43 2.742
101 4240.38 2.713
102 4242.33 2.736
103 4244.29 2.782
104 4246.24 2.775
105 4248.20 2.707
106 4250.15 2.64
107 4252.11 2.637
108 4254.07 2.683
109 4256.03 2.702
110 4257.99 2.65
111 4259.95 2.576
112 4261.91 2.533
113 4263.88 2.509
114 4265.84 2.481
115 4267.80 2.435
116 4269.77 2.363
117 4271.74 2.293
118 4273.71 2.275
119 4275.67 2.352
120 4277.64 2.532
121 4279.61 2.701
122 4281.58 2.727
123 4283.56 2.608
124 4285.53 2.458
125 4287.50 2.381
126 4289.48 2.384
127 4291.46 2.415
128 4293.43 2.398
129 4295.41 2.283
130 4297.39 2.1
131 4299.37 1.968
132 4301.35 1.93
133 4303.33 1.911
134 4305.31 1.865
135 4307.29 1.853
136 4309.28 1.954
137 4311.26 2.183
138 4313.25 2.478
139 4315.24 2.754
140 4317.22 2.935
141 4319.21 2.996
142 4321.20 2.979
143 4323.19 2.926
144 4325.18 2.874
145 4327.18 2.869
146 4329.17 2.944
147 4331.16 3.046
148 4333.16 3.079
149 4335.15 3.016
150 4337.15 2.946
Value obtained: 0.06 mag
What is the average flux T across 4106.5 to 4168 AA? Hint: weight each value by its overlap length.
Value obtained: 2.45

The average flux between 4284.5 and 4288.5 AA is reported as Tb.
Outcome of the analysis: 2.42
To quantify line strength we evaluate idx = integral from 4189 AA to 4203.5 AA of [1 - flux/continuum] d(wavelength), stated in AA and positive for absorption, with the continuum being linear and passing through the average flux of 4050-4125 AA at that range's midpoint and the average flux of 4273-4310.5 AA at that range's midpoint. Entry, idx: -0.8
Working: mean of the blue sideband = 2.47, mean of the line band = 2.49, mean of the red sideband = 2.27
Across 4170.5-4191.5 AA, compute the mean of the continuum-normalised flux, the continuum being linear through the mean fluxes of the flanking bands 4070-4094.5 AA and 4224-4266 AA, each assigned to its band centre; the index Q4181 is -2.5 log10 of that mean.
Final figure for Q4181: 0.08 mag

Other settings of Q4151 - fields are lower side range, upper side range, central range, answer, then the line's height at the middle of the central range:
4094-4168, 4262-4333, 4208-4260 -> -0.08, 2.46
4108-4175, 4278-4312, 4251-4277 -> -0.10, 2.29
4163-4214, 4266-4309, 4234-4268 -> -0.13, 2.36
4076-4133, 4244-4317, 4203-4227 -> -0.07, 2.45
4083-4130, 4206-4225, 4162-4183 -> 0.07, 2.58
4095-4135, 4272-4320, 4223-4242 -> -0.09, 2.39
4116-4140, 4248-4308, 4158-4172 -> 0.04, 2.52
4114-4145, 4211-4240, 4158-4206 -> 0.06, 2.58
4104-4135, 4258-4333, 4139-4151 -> 0.02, 2.48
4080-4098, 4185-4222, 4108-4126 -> 0.05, 2.59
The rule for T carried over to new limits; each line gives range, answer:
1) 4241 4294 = 2.55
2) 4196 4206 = 2.55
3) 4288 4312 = 2.11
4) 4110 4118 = 2.43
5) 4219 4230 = 2.52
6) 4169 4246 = 2.55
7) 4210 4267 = 2.63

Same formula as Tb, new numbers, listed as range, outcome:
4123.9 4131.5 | 2.57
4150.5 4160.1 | 2.34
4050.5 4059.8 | 2.51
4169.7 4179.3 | 2.37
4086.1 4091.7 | 2.73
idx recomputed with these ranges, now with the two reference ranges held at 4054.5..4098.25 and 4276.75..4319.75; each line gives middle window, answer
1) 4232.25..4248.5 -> -2.45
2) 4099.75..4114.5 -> 0.57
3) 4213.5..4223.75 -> -1.15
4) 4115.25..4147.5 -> -1.13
